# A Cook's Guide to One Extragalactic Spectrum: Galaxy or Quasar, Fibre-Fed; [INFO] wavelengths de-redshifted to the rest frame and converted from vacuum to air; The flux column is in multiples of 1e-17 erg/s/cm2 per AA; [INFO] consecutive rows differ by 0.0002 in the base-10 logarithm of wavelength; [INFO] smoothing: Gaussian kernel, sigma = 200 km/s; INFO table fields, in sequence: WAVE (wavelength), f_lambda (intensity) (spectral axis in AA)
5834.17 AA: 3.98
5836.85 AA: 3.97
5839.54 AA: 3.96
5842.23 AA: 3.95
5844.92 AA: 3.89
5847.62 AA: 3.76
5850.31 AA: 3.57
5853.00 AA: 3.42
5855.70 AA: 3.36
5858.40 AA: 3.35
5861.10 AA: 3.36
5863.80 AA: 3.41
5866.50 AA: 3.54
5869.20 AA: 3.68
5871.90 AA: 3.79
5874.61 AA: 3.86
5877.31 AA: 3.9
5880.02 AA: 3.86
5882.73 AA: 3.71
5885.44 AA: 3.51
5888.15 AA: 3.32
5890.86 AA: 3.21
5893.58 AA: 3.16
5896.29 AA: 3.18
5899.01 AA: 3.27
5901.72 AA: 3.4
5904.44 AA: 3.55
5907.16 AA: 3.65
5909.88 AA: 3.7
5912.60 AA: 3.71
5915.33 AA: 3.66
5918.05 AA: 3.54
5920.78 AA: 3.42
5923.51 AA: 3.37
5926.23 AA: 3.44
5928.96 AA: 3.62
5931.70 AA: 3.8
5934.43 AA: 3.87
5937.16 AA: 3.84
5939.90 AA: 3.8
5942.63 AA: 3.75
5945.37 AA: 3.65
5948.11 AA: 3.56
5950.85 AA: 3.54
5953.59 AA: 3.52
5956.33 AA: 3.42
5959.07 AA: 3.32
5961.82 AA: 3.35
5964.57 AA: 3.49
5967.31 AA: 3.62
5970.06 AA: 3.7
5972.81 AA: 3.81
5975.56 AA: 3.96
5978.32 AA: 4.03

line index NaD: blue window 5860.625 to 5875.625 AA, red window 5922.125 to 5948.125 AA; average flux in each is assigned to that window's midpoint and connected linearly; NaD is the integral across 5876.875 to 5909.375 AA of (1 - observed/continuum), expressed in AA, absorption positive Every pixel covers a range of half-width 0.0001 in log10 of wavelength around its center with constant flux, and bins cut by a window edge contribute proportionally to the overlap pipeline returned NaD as 1.5 AA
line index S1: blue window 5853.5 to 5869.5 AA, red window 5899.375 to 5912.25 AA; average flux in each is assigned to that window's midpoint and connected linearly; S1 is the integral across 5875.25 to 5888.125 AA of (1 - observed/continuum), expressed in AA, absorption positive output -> -0.79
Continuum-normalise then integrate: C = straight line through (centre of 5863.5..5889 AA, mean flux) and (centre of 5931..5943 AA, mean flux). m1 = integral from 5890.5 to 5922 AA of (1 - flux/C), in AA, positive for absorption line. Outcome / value 2.4 AA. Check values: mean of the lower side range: 3.68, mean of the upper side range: 3.82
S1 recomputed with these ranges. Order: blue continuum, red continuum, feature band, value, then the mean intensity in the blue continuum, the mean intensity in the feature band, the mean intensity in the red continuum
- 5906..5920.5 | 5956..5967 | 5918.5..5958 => -1.0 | 3.63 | 3.61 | 3.42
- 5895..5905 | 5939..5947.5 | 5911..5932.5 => -0.2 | 3.34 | 3.56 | 3.72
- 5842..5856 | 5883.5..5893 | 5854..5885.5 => -1.1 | 3.66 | 3.61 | 3.35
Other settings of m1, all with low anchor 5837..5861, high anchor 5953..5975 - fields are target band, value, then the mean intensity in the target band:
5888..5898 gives 1.13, 3.21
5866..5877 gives -0.35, 3.75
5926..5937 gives -0.45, 3.72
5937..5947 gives -0.50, 3.74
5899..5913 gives 0.15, 3.56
